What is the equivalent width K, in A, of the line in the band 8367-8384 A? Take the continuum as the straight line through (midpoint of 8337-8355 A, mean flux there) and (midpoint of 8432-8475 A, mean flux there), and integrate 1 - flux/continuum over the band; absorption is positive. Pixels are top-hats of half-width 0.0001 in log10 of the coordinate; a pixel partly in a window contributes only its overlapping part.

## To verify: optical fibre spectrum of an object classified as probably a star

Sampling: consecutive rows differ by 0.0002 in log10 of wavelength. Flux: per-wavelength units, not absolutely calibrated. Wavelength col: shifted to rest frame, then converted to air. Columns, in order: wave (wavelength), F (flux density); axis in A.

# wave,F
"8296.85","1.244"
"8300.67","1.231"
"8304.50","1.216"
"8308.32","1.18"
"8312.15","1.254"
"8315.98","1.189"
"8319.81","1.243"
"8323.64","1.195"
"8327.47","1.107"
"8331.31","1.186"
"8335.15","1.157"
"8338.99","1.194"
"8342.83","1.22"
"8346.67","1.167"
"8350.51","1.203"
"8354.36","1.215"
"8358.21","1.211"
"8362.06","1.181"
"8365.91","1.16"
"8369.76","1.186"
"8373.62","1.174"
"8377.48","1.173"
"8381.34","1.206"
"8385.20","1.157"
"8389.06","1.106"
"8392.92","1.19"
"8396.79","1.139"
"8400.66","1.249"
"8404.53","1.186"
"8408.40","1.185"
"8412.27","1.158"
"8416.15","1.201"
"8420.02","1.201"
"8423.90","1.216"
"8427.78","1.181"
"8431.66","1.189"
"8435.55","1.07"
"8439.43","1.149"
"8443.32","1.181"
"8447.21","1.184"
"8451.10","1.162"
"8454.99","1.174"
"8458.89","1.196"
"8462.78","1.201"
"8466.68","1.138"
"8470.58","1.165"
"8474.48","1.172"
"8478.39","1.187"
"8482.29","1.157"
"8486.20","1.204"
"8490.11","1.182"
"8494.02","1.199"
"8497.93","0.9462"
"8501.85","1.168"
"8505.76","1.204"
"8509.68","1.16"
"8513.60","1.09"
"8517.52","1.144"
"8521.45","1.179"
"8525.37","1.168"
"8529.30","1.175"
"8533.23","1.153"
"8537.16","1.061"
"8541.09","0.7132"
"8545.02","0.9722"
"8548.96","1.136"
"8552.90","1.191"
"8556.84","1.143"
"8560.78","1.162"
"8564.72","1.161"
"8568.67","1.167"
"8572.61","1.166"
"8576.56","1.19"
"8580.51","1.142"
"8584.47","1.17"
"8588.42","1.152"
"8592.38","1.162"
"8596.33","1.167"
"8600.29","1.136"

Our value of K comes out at 0.10 A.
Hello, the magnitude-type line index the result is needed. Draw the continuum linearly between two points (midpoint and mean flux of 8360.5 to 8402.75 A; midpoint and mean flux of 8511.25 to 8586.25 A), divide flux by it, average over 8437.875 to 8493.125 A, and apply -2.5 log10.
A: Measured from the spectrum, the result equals -0.03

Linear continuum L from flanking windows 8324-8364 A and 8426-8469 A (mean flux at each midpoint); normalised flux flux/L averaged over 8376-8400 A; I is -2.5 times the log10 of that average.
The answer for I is 0.01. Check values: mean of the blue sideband 1.18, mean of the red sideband 1.17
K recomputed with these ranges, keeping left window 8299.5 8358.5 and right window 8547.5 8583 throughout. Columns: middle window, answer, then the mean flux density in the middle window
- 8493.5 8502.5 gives 0.7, 1.08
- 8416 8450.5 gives 0.3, 1.17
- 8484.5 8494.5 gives -0.2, 1.19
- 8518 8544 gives 2.1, 1.08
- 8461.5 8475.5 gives 0.1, 1.17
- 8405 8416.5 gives 0.1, 1.18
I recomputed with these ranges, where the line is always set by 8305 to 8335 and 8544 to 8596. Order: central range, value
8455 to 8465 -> -0.02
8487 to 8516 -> 0.02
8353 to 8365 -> -0.01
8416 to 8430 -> -0.02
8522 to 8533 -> -0.01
